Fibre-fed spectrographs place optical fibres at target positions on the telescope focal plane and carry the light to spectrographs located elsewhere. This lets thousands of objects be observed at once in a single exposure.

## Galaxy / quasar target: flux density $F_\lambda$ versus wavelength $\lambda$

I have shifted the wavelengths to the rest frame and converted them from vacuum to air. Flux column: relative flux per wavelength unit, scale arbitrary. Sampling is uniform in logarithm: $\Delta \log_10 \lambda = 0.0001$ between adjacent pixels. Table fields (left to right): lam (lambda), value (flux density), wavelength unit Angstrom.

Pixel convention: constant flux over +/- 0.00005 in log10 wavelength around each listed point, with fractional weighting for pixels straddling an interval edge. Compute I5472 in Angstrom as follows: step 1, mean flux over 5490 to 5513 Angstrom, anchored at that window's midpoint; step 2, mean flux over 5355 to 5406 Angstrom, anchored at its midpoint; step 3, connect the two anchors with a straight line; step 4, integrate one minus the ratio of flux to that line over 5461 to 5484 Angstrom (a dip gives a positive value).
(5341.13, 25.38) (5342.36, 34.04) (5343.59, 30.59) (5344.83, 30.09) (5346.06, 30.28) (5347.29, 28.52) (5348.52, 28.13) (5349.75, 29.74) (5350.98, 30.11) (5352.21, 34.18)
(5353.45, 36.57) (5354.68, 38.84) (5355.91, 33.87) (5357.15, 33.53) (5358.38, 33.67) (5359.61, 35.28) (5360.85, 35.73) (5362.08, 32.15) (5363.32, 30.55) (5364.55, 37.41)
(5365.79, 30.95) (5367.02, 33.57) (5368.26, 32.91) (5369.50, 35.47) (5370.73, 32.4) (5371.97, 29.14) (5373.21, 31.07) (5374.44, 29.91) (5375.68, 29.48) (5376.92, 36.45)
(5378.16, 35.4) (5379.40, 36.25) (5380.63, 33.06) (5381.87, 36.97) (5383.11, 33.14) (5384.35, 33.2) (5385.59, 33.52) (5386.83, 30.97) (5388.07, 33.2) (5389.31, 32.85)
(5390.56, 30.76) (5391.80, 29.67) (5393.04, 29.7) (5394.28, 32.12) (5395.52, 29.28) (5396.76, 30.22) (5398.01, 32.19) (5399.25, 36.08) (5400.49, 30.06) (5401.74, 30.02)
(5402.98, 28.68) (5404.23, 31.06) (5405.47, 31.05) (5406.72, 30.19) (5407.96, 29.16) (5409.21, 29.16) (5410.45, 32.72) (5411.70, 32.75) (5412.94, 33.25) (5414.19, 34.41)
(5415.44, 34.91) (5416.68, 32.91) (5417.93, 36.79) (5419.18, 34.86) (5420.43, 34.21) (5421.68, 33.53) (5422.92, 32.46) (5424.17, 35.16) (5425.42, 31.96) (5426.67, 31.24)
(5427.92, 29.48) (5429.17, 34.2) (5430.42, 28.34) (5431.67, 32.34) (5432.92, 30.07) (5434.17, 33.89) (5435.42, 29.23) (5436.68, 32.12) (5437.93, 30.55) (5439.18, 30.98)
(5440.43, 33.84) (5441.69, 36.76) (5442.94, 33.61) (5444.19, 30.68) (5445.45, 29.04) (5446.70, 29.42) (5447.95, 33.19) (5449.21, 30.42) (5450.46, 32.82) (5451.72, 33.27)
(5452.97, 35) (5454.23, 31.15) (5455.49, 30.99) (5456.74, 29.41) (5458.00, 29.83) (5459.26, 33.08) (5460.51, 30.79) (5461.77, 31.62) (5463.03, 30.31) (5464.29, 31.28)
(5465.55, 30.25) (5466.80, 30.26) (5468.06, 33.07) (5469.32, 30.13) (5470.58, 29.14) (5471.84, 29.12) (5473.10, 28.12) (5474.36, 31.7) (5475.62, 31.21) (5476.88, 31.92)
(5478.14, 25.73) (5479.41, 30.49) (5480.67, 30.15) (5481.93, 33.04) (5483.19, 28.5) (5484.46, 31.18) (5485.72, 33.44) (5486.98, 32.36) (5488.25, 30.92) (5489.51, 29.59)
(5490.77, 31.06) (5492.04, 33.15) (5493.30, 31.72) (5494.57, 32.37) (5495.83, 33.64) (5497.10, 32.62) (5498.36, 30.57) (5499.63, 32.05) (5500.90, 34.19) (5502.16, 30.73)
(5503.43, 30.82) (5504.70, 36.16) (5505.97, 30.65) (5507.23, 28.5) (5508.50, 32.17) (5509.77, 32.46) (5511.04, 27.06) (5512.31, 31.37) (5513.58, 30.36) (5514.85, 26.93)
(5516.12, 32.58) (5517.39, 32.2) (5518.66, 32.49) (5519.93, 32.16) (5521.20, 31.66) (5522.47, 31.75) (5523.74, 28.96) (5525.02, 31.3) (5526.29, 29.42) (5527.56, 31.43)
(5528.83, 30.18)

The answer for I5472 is 1.1 Angstrom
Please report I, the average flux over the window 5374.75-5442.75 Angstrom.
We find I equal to 32.3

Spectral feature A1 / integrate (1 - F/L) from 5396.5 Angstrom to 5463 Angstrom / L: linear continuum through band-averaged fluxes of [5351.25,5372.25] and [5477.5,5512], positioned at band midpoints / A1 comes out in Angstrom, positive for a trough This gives 1.21 Angstrom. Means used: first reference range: 33.9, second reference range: 31.3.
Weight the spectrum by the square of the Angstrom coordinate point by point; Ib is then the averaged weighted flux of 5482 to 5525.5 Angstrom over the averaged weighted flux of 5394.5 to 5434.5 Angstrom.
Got 1.01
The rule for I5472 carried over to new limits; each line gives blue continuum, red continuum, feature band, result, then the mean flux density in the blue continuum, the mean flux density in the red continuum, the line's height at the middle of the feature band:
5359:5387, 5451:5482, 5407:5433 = -0.44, 33.3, 30.8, 32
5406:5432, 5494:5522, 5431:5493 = 1.63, 32.6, 31.5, 32.1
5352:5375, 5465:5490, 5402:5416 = 0.35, 33.5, 30.5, 32.3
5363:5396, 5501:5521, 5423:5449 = 0.17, 32.6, 31.2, 32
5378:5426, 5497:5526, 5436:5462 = 0.10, 32.5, 31.2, 32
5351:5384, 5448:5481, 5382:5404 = 0.89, 33.7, 30.9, 33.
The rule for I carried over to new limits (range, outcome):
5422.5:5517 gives 31.3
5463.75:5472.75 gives 30.4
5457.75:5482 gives 30.5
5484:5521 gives 31.6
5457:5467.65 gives 30.9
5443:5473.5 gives 31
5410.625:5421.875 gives 34.1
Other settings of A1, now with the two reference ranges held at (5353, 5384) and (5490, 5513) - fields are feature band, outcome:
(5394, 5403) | 0.56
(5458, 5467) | 0.36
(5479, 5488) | 0.19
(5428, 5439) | 0.51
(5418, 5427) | -0.19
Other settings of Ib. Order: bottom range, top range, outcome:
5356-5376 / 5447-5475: 0.98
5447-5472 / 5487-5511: 1.03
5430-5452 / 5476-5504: 1.01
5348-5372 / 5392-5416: 0.96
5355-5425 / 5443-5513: 0.99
